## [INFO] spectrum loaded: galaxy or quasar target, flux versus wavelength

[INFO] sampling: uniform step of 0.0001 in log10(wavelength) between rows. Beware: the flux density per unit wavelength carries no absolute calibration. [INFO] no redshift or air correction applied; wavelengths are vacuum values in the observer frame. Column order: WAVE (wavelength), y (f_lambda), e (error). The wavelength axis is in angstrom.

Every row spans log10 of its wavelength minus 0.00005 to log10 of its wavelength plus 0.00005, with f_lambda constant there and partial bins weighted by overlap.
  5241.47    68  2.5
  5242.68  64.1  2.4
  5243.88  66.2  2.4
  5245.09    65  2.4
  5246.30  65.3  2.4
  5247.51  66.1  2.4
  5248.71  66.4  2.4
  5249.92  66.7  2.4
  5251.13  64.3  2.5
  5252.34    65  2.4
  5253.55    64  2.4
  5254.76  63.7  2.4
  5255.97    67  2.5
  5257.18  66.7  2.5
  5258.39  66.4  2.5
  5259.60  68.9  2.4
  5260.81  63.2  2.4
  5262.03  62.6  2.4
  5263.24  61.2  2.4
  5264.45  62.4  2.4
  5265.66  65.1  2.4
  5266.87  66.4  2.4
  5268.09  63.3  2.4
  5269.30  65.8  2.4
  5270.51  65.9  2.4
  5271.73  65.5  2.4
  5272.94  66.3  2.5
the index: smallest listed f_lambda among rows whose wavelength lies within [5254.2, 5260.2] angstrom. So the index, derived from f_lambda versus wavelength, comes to 63.7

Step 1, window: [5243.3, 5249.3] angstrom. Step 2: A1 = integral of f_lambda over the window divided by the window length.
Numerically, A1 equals 65.8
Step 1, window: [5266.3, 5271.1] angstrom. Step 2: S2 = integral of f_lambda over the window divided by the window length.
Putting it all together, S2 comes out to 65.3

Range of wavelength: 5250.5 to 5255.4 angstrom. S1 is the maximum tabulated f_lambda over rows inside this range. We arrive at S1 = 65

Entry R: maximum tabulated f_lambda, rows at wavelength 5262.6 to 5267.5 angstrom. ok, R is 66.4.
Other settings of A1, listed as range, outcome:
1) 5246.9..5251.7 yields 65.9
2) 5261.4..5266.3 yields 62.9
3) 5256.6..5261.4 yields 66.3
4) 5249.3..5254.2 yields 64.9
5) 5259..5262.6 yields 64.8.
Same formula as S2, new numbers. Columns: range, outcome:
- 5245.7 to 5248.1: 65.6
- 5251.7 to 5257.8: 65.3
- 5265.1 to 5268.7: 64.9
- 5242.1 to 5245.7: 65.2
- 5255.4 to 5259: 66.7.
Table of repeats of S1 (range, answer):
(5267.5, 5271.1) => 65.9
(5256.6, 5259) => 66.7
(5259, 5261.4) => 68.9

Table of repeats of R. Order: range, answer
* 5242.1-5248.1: 66.2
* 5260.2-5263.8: 63.2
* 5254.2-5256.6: 67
